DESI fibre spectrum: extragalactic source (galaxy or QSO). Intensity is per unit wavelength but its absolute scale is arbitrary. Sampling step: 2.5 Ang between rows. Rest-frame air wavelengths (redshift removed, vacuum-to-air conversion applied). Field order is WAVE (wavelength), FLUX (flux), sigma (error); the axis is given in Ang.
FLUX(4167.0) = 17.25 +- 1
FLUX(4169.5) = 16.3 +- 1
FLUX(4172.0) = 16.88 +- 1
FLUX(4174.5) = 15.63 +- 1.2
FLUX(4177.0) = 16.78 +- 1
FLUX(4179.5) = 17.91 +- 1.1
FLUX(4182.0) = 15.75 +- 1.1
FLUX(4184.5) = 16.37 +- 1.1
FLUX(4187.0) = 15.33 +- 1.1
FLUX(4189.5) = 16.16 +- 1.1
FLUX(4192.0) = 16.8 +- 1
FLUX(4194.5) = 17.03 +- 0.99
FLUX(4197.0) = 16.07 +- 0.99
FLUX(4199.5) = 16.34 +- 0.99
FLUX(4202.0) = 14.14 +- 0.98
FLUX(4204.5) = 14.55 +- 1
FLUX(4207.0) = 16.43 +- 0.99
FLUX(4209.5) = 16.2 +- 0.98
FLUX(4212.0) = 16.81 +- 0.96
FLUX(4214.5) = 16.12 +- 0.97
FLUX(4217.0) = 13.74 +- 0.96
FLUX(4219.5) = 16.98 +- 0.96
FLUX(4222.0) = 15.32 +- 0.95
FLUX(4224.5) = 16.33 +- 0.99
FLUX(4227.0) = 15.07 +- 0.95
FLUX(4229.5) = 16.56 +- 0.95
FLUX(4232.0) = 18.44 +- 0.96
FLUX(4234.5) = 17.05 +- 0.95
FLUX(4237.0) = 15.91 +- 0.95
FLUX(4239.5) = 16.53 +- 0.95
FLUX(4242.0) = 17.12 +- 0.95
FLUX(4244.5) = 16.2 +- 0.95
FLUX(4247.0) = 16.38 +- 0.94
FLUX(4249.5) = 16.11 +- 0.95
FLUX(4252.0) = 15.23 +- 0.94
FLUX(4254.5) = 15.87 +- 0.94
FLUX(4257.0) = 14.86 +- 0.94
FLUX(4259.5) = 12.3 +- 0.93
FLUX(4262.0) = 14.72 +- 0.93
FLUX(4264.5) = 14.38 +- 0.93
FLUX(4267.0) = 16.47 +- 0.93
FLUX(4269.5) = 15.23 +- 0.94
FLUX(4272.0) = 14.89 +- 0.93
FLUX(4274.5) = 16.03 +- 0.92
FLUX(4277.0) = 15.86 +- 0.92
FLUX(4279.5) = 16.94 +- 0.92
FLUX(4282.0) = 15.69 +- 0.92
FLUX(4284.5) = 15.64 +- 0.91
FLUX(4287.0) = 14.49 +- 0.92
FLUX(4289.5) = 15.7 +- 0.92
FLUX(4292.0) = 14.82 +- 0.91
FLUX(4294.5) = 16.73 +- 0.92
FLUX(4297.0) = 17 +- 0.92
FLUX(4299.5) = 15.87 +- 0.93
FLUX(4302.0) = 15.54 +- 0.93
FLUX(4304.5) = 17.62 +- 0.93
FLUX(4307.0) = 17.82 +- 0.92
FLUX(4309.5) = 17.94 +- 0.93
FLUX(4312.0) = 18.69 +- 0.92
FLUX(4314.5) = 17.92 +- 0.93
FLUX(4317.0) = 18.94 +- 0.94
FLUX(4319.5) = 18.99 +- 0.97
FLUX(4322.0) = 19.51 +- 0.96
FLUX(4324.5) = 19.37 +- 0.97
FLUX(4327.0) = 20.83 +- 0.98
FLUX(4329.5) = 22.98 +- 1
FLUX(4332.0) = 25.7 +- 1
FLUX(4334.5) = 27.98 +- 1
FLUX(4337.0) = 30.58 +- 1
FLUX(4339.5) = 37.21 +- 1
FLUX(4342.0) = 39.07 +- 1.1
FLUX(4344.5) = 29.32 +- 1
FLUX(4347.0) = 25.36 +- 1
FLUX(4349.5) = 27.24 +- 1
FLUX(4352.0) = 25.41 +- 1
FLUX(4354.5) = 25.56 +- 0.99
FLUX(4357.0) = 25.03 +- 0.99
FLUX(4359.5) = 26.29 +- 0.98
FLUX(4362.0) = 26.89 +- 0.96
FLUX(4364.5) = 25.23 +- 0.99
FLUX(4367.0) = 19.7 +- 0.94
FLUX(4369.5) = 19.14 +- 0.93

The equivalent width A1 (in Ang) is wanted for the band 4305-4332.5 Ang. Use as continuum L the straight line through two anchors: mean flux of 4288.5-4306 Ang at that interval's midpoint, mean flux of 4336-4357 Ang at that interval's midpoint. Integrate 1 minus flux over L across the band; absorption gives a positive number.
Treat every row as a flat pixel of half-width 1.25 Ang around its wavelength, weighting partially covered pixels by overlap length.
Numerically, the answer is 3.0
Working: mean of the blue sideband 16.2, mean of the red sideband 29.7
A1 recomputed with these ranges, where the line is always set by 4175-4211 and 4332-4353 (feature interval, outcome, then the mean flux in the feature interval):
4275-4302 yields 9.9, 15.9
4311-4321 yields 3.2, 18.7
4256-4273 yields 6.0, 14.7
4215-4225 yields 1.6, 15.6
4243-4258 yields 4.0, 15.8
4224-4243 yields 3.1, 16.6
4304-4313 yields 3.0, 18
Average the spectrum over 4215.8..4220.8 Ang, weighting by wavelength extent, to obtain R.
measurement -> 15.4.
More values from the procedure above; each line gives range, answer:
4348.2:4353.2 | 26.3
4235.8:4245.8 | 16.4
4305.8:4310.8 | 17.9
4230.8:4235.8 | 17.7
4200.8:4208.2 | 15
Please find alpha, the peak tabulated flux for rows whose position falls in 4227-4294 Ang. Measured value 18.44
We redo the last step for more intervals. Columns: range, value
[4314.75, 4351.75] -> 39.07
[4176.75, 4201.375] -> 17.91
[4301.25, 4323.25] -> 19.51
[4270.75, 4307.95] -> 17.82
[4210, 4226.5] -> 16.98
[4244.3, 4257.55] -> 16.38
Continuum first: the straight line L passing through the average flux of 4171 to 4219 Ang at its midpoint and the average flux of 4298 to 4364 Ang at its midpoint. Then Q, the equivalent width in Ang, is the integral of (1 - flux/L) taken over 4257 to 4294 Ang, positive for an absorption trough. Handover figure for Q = 9.5 Ang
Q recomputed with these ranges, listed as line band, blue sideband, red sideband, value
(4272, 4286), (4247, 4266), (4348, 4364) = 1.21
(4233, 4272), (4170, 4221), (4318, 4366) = 8.47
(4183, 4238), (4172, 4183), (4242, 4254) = 0.90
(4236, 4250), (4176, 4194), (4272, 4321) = 0.17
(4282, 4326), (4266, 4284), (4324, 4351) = 8.67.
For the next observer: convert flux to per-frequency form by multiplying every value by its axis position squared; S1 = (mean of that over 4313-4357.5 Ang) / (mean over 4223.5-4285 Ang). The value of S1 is 1.7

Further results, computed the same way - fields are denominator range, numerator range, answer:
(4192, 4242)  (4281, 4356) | 1.40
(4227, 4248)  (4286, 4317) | 1.04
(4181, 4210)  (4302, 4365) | 1.62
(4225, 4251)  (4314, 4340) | 1.48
